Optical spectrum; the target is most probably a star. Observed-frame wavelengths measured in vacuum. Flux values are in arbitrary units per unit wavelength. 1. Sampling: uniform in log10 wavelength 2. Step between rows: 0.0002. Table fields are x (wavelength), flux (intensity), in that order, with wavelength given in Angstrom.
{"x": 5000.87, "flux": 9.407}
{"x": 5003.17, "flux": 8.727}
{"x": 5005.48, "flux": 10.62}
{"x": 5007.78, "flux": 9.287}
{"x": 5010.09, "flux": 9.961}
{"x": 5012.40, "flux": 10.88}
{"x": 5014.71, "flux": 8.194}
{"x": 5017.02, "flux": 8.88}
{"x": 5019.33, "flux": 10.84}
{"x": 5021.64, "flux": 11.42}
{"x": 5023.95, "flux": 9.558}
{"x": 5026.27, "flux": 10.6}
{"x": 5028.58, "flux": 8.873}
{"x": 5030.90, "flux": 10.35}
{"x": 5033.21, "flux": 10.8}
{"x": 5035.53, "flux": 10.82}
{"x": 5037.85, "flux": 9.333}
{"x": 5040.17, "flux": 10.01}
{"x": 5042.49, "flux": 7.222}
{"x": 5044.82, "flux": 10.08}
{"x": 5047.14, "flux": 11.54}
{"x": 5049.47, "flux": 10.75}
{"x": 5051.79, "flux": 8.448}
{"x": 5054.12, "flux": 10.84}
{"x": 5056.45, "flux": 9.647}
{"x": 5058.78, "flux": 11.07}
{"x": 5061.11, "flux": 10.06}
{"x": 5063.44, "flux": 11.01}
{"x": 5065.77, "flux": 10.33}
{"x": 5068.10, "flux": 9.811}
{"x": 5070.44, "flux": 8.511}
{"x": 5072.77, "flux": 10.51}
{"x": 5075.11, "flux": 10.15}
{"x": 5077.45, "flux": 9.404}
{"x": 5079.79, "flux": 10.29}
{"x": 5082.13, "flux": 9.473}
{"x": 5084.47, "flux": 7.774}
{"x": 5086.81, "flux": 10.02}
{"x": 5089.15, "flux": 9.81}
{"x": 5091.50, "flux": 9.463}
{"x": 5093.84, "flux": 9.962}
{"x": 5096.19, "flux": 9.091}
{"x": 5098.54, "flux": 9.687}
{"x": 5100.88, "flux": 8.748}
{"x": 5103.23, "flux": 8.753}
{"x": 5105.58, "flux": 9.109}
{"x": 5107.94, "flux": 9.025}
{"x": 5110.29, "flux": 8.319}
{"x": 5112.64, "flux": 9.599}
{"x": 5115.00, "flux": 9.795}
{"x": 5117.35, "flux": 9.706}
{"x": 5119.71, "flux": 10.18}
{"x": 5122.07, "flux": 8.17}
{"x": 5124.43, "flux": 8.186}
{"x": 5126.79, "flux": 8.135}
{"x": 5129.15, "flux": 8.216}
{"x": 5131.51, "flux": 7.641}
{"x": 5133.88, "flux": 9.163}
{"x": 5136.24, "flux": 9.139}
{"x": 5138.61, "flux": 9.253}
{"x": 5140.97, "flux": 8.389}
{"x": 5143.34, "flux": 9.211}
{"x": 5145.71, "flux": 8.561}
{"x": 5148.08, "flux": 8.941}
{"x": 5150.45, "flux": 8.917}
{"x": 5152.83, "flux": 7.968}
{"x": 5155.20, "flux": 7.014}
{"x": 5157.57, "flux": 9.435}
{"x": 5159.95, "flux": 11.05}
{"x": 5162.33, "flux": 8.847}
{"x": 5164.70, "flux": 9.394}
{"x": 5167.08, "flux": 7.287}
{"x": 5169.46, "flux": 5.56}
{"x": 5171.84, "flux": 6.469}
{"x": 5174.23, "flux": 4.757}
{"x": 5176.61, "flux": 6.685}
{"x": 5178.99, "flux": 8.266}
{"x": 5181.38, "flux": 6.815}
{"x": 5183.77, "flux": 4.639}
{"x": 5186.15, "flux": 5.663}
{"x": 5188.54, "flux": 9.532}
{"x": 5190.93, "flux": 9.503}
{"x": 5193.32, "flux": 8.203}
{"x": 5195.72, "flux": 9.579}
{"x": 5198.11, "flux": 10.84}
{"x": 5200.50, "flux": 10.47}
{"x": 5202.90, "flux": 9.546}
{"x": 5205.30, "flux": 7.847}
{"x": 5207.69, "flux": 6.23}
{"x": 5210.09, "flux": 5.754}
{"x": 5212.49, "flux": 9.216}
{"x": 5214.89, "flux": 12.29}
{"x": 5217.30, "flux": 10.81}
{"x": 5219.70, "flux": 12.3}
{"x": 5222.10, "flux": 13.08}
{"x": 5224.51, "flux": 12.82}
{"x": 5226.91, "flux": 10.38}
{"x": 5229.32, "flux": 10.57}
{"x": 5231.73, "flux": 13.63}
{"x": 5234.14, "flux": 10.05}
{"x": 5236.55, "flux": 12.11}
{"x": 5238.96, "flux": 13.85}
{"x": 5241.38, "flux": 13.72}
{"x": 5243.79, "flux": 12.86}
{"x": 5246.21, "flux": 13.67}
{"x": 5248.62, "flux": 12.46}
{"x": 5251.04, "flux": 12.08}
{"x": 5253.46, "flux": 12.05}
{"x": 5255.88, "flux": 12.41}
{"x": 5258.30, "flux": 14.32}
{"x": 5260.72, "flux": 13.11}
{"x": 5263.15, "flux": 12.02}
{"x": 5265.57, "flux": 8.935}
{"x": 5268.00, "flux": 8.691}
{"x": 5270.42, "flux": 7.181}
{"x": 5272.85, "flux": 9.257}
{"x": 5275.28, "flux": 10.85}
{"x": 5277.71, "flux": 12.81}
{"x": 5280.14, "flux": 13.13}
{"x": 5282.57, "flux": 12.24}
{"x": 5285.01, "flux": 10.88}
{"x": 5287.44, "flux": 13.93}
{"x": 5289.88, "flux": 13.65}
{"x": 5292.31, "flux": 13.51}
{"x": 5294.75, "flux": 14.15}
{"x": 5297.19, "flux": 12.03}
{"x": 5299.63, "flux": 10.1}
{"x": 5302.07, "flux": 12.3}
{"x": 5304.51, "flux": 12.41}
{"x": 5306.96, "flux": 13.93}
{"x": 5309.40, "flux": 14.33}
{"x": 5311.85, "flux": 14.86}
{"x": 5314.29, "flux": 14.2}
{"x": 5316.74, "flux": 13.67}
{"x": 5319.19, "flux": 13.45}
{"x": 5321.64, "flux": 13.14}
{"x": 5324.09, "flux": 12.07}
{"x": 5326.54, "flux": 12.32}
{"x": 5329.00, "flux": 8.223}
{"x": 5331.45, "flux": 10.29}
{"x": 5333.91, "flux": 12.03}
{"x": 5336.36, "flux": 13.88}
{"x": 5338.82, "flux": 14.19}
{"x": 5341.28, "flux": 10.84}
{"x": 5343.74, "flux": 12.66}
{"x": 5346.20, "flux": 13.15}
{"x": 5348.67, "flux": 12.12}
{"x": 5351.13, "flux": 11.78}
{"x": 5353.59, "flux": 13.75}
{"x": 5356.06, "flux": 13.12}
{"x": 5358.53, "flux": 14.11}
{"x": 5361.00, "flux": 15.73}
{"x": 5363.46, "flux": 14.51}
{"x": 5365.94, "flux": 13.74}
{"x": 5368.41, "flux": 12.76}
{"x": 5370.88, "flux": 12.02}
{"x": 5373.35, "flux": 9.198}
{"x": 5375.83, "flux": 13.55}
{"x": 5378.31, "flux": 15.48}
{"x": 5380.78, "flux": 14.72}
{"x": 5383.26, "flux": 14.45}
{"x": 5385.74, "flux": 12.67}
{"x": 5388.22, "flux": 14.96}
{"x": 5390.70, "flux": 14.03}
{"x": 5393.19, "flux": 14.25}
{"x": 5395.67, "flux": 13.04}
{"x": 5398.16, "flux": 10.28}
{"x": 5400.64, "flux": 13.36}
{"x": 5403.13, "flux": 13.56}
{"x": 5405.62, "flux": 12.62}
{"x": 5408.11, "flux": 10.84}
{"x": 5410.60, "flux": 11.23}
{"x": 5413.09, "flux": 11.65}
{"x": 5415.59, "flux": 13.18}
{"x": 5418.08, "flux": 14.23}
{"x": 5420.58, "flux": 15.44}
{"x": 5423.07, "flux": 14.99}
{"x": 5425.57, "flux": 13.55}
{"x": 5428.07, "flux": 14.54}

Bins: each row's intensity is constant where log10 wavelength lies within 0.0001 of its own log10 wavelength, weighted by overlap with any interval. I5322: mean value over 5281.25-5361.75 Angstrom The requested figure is 12.8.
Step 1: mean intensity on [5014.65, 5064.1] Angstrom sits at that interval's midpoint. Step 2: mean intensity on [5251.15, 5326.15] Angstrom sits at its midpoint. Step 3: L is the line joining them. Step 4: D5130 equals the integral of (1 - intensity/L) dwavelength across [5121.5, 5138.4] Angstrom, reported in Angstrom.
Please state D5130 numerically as 3.8 Angstrom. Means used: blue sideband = 10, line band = 8.44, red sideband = 12.3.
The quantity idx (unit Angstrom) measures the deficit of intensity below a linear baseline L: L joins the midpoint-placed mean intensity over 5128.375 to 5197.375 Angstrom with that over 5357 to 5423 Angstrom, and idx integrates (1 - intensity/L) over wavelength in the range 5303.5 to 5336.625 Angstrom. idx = -2.98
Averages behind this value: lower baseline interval 8.09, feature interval 12.7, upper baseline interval 13.3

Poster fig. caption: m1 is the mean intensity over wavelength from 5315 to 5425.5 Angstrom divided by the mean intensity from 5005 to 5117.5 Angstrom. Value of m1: 1.33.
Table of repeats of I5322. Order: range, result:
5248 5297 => 11.9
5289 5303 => 12.6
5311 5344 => 12.5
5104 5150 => 8.88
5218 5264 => 12.5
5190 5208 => 9.16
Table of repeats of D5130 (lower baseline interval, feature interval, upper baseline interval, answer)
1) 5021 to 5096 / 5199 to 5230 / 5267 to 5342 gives 3.51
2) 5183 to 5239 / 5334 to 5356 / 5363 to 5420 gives -0.94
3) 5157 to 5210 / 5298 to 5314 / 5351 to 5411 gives -2.54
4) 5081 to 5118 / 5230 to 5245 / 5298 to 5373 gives -1.70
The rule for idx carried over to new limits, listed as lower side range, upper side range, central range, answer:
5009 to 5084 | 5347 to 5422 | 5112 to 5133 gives 3.7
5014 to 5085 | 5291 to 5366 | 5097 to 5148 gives 8.5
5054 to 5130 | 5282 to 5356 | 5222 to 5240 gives -0.9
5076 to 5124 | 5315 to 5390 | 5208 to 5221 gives 1.4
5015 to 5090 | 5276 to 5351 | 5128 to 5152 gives 4.7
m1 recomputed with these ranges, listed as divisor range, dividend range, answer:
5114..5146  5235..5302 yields 1.36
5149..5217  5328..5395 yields 1.60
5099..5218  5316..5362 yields 1.49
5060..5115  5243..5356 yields 1.29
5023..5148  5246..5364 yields 1.31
